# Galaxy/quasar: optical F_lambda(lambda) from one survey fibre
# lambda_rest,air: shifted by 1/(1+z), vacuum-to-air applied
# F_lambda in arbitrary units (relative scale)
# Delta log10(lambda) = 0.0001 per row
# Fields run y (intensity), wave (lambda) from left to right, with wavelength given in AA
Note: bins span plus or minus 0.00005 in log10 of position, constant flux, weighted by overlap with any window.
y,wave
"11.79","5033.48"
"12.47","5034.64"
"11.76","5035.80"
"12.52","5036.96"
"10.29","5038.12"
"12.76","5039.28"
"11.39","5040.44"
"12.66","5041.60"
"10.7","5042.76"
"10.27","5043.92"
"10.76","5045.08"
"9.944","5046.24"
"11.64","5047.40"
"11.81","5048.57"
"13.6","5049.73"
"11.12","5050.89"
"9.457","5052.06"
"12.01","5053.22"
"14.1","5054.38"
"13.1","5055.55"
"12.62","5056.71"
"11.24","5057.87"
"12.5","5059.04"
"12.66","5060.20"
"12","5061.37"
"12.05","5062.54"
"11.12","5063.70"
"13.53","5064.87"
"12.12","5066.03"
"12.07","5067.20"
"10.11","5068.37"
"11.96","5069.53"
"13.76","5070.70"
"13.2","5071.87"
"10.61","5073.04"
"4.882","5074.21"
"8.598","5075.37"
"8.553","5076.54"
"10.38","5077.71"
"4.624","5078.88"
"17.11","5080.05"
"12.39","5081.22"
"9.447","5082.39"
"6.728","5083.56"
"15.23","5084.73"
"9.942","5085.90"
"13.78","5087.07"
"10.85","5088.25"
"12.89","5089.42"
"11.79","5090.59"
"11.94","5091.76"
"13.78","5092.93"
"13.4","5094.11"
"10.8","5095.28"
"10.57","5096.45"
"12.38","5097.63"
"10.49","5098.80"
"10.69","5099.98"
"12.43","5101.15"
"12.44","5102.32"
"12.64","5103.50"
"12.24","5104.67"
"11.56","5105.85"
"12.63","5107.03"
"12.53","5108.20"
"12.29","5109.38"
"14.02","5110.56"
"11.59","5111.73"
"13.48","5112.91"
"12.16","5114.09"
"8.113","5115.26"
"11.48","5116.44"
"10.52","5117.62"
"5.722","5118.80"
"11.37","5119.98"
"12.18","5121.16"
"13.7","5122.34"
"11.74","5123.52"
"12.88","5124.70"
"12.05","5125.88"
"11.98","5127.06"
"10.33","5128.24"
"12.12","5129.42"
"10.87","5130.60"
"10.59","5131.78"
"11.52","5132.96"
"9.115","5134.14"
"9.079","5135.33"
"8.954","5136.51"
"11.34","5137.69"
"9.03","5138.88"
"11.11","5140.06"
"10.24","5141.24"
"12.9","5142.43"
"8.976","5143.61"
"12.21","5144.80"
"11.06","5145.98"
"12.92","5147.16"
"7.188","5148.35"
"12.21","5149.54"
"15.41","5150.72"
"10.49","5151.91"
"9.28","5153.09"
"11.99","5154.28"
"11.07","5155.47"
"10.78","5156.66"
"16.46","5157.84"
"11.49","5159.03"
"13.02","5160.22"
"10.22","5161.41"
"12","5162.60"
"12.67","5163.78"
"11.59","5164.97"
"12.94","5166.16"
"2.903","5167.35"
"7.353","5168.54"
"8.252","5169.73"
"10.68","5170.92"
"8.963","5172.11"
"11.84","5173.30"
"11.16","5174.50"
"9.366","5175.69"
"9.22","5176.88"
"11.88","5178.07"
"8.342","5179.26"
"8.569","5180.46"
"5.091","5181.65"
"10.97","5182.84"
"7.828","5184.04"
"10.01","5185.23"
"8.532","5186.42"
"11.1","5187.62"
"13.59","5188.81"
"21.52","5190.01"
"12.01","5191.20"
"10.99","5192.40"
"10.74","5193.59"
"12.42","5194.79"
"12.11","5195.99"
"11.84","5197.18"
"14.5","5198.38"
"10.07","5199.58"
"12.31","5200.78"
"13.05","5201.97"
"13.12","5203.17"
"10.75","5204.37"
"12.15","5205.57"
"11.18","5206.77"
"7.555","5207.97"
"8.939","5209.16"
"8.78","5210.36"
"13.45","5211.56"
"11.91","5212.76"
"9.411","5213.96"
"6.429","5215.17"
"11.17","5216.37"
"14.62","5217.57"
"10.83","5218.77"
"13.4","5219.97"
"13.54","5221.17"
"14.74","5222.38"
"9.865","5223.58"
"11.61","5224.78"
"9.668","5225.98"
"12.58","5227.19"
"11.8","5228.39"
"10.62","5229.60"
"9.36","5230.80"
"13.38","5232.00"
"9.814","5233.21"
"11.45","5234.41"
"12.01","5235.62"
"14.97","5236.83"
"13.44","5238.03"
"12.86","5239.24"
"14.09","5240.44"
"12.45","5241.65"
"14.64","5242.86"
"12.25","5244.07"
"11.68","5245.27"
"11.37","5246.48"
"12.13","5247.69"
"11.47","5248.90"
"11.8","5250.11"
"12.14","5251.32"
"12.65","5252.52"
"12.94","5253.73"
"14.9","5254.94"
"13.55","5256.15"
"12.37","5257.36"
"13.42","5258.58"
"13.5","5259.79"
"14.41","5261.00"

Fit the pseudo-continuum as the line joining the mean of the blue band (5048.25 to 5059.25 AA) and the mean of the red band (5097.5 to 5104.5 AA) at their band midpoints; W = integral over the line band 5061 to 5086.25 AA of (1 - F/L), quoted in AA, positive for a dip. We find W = 2.3 AA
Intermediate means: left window 12.2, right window 11.8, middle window 10.9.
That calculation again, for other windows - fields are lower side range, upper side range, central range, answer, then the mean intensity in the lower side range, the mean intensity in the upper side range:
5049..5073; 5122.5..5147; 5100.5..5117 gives -1.01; 12.2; 11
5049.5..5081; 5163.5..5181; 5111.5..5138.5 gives -1.36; 11.4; 9.66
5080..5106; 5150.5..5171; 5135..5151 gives 0.50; 11.9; 11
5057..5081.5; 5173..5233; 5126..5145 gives 0.93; 11.2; 11.2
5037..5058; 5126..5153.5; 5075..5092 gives 0.58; 11.7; 10.9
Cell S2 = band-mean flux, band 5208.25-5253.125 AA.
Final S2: 11.8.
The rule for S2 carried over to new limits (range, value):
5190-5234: 11.5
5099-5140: 11.3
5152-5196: 10.8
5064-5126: 11.5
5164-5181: 9.57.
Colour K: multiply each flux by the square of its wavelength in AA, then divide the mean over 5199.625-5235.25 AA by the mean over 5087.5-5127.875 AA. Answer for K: 1.0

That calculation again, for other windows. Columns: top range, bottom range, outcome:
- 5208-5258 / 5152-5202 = 1.11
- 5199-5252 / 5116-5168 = 1.09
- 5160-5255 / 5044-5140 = 1.04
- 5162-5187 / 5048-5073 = 0.82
